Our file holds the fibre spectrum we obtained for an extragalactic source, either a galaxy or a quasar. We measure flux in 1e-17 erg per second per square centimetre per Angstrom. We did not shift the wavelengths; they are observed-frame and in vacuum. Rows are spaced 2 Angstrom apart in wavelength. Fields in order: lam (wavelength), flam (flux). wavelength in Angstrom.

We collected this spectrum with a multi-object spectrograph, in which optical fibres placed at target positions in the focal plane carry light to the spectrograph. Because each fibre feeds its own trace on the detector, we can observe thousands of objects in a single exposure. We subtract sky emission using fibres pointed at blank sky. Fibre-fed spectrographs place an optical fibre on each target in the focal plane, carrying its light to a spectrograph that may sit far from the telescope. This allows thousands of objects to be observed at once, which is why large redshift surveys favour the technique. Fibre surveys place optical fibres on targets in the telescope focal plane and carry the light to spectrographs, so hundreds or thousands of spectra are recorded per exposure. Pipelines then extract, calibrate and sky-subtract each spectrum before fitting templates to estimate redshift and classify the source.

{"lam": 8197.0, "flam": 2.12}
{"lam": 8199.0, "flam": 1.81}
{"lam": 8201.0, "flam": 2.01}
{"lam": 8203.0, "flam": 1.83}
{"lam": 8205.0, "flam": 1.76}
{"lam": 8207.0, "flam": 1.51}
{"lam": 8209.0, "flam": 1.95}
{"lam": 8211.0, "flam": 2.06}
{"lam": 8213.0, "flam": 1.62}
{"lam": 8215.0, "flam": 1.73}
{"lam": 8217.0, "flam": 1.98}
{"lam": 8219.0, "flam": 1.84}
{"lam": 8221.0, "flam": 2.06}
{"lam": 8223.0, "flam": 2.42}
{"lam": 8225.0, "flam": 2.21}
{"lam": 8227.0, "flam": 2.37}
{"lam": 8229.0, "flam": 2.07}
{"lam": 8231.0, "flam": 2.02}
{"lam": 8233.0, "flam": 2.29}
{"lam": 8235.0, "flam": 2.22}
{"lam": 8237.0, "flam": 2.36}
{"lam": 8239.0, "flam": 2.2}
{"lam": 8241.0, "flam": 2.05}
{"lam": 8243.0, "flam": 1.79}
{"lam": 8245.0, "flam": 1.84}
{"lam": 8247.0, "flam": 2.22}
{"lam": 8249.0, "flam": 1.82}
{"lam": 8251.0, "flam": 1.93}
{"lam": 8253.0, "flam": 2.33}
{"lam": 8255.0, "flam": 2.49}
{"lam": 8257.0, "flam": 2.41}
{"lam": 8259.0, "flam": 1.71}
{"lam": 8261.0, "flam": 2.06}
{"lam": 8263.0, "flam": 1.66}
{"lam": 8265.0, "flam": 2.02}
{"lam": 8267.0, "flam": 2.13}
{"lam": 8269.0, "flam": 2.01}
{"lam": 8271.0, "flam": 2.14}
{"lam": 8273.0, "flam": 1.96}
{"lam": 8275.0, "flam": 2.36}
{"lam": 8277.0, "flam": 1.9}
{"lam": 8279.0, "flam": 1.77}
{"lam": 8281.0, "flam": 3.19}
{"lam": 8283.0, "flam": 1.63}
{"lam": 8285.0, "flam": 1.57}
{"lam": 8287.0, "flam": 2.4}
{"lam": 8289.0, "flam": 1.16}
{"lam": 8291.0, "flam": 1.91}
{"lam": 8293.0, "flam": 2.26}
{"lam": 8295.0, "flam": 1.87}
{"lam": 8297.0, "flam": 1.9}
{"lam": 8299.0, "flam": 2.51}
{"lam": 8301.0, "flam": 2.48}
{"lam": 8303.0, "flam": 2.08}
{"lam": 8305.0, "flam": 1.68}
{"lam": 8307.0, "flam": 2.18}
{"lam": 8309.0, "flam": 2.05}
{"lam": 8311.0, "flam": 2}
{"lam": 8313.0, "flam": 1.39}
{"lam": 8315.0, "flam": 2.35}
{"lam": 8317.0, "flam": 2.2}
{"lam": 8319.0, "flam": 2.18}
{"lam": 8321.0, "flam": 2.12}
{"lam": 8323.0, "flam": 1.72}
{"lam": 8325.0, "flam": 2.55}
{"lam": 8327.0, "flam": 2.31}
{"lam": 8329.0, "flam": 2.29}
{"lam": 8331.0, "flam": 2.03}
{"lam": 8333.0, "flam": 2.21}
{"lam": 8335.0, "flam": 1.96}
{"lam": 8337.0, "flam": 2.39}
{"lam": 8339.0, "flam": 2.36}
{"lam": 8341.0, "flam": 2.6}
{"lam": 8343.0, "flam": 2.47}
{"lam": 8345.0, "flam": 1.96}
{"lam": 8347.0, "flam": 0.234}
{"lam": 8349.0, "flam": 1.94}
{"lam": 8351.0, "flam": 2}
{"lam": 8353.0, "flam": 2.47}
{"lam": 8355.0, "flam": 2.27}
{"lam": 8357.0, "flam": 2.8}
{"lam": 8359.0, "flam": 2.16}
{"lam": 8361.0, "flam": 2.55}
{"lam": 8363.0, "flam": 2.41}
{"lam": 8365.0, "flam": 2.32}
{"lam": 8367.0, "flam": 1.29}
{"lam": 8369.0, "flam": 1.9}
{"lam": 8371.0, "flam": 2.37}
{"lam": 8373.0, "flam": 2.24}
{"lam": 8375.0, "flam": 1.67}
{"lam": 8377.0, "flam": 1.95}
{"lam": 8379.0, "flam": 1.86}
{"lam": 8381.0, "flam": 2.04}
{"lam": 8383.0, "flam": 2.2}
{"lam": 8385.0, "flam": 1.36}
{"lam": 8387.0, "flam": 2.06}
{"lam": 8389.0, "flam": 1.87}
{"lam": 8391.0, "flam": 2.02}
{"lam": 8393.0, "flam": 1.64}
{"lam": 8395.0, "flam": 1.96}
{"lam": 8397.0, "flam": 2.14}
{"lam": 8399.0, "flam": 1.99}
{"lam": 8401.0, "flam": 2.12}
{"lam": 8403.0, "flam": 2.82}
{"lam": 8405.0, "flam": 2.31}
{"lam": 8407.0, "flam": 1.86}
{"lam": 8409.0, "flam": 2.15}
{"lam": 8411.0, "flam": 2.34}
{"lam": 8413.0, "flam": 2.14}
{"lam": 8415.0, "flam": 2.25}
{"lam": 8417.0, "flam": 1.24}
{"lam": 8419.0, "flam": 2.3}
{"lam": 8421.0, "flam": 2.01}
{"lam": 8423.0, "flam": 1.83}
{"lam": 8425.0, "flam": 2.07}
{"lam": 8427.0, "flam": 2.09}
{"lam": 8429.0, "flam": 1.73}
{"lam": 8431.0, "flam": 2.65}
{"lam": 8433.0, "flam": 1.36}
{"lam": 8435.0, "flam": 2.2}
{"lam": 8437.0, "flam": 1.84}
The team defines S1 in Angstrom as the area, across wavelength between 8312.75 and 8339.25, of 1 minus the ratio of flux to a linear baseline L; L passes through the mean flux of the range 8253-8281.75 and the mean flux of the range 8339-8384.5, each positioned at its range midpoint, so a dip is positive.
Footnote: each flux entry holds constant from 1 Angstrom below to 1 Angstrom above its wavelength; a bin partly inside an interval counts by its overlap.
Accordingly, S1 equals -0.85 Angstrom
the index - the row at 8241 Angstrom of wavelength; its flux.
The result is 2.05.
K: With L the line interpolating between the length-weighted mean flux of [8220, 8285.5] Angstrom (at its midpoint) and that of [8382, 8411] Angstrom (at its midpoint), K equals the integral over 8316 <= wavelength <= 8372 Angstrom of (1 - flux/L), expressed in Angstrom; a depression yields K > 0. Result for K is -2.1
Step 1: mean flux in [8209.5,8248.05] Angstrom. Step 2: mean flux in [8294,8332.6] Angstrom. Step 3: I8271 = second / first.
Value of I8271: 1.02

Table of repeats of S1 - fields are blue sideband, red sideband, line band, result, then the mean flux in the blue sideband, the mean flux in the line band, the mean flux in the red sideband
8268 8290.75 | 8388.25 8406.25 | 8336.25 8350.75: 0.5 Angstrom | 2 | 1.99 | 2.1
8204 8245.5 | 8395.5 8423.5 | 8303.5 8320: 0.4 Angstrom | 2.02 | 2.01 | 2.11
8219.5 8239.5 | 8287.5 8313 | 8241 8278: 1.3 Angstrom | 2.21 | 2.04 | 1.99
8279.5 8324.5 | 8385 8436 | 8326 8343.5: -2.1 Angstrom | 2.04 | 2.29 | 2.03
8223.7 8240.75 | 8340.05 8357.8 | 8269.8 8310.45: 1.8 Angstrom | 2.21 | 2.05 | 2.07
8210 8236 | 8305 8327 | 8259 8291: 1.3 Angstrom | 2.07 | 1.99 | 2.07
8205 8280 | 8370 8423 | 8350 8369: -1.9 Angstrom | 2.04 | 2.23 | 2.03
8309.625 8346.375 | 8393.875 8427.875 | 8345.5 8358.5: 1.1 Angstrom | 2.15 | 1.96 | 2.09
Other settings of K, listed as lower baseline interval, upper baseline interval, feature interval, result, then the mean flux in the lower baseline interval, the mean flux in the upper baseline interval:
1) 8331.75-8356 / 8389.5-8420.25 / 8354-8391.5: 0.1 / 2.07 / 2.08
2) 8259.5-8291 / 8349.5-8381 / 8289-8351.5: 0.3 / 1.99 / 2.14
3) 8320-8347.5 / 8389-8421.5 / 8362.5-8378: 0.7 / 2.12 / 2.08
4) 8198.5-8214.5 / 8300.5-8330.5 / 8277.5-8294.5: 0.3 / 1.82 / 2.1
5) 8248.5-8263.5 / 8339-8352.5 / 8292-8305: -0.9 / 2.07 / 1.93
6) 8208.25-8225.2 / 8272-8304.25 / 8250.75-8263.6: -0.5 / 1.98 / 2.06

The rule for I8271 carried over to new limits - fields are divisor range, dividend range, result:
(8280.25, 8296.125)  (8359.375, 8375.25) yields 1.07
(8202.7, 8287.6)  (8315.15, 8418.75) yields 1.02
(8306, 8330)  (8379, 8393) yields 0.90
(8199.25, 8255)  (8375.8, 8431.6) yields 1.00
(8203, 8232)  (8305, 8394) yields 1.05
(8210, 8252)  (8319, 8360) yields 1.04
